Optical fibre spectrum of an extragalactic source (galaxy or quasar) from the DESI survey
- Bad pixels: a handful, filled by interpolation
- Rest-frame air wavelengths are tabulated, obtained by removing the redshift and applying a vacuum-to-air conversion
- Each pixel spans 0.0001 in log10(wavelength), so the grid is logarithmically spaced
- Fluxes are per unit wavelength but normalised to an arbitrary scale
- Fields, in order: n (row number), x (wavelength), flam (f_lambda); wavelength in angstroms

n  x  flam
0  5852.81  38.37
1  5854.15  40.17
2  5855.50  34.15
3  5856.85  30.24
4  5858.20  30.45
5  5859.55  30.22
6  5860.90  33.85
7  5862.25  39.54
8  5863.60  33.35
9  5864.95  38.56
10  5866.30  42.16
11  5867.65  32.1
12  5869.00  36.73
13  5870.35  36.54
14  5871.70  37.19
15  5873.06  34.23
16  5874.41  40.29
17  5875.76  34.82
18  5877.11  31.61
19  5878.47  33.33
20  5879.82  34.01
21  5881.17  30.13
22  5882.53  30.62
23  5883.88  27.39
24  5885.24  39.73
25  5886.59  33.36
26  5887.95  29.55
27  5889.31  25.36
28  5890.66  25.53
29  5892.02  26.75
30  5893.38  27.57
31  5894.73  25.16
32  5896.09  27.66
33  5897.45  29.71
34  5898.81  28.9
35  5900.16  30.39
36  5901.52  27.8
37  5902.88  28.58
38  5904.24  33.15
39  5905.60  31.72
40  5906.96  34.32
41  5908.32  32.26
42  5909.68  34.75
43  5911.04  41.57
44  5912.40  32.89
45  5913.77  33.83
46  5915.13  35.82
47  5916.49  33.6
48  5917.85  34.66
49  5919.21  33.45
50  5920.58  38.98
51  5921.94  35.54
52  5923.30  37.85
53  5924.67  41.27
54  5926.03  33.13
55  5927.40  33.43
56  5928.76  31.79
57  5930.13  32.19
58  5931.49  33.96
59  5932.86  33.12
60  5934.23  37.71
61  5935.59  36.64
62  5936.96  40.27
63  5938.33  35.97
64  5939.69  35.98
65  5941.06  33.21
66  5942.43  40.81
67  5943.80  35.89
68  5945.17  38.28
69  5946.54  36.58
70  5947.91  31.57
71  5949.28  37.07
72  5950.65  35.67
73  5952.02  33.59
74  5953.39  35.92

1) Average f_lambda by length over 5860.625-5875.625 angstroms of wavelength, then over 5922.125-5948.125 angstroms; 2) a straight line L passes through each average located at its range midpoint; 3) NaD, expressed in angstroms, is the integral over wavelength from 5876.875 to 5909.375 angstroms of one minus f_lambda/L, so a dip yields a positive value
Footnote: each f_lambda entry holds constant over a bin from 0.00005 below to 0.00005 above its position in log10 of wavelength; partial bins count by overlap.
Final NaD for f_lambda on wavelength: 5.5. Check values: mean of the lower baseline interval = 36.8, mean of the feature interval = 30.2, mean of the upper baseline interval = 35.8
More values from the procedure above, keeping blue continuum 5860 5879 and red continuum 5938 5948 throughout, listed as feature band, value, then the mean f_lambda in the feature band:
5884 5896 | 2.4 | 29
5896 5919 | 2.3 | 32.6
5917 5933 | 0.5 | 35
